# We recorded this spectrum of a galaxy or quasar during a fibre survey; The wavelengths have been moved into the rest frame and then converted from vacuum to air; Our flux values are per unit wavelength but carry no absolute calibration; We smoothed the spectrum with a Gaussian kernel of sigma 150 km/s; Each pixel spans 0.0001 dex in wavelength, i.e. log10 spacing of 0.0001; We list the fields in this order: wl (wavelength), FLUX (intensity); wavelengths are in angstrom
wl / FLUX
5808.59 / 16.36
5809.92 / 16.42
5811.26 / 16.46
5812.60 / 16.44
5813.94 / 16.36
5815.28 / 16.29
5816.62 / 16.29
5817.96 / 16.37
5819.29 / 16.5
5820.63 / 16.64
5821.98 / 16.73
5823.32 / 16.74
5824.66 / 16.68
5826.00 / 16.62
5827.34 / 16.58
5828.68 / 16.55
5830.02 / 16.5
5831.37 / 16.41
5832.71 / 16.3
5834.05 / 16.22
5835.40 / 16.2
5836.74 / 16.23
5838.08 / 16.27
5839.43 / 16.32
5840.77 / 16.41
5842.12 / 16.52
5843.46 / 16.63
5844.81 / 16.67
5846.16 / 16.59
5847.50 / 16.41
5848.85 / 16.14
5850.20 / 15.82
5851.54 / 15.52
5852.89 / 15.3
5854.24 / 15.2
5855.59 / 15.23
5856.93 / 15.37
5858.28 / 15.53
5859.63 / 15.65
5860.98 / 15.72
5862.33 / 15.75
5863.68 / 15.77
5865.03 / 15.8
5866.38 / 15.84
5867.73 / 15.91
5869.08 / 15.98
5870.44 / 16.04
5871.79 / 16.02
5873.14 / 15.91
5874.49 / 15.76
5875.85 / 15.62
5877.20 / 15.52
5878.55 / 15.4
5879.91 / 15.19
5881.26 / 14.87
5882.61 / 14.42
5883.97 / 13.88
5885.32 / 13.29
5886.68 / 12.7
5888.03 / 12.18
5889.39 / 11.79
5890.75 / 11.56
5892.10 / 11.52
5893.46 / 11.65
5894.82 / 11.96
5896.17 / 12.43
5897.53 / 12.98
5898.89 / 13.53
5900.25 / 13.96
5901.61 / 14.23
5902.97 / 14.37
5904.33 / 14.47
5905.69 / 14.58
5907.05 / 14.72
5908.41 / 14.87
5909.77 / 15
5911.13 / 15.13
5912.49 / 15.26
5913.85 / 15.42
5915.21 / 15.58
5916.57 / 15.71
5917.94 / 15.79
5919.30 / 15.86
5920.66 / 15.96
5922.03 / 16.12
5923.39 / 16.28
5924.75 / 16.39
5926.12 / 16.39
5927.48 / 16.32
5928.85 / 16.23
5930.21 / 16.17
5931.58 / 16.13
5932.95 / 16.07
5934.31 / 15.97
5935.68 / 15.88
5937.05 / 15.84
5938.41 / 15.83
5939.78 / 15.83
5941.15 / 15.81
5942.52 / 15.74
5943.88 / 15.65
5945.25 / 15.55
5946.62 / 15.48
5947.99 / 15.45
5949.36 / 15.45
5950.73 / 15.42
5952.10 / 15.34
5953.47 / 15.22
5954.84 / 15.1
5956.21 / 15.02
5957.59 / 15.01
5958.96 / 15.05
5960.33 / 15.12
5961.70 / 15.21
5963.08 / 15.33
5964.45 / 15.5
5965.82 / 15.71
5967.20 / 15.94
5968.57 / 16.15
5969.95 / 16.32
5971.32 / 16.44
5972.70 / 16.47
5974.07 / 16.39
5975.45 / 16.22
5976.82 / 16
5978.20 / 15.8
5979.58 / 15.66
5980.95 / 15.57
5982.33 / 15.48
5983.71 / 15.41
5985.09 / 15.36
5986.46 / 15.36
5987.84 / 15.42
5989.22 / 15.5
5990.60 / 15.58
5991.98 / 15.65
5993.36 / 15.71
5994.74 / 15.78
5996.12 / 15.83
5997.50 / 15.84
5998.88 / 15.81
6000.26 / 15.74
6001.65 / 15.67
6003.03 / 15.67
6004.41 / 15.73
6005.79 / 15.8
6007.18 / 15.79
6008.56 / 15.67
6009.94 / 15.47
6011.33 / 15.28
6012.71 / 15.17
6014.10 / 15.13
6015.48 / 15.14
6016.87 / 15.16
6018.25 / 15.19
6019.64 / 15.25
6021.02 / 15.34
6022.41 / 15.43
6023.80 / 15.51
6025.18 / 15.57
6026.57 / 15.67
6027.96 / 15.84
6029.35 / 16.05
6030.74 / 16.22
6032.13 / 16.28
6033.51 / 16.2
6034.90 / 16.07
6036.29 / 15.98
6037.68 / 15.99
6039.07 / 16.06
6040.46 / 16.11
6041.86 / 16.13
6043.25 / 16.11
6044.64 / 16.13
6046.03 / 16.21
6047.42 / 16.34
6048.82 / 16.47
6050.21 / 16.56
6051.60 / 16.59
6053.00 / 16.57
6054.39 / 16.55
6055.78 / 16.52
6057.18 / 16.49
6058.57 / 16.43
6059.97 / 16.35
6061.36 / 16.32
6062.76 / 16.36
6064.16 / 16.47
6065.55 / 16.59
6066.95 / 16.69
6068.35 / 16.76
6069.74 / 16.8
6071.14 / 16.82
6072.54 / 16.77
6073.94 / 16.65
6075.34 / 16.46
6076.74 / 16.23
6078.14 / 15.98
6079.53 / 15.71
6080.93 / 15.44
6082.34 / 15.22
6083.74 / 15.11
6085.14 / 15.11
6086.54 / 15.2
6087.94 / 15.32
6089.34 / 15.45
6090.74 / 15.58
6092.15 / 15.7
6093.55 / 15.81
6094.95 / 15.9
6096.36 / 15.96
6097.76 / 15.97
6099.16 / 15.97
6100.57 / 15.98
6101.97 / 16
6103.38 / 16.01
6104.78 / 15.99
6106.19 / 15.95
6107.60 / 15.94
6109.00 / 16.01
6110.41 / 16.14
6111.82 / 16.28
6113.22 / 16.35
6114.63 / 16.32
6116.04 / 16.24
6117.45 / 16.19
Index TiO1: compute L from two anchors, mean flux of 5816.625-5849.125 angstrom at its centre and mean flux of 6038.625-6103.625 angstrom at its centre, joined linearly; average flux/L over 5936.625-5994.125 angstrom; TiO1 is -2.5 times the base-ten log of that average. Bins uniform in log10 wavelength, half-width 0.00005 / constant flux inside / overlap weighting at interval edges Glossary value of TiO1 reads 0.04 mag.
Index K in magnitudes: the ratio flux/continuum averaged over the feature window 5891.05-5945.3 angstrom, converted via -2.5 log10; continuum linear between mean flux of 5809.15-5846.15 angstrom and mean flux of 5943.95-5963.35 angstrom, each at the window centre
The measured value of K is 0.04 mag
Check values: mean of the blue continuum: 16.5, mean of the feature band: 15.1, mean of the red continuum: 15.3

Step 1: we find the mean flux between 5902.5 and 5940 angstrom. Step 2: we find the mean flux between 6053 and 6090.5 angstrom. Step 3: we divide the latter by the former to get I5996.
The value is 1.03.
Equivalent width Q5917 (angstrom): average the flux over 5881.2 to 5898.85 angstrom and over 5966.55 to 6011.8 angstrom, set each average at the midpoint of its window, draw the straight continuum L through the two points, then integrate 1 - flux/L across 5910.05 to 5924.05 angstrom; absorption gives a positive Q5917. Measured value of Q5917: -2.3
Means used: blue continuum 12.7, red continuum 15.8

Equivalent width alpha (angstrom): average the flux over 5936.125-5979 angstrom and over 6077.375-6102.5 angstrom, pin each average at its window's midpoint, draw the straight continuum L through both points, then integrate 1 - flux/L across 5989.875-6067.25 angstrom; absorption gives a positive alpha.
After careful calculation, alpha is -1.4 angstrom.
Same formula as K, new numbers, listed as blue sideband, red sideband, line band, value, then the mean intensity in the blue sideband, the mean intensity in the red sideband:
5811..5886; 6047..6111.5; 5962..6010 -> 0.02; 15.9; 16.1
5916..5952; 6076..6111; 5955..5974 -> 0.01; 15.9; 15.7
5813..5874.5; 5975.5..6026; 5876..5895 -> 0.19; 16.1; 15.6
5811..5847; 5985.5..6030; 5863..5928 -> 0.10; 16.5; 15.6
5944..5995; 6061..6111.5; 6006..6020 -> 0.03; 15.6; 16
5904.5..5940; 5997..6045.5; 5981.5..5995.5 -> 0.01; 15.7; 15.7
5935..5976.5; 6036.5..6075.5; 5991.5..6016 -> 0.03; 15.7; 16.4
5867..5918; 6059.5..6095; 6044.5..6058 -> -0.04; 14.3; 16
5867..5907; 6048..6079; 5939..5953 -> -0.05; 14.1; 16.5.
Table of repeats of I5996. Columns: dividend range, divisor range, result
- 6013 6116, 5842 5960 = 1.06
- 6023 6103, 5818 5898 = 1.05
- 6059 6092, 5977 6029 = 1.03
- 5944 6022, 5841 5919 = 1.05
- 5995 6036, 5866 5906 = 1.11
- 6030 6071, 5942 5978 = 1.05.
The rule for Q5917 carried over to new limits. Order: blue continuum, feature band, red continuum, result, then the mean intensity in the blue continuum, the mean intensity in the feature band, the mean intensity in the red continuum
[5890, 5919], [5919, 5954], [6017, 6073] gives -3.2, 14.1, 15.9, 16.2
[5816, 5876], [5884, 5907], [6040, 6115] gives 4.4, 16.1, 13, 16.1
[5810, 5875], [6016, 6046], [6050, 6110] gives 0.5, 16.2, 15.8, 16.1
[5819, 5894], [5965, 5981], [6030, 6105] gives -0.2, 15.5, 16.1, 16.1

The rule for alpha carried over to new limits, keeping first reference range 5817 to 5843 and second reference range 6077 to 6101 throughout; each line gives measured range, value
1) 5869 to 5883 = 0.68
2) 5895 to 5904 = 1.50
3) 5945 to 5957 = 0.56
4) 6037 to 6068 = -1.24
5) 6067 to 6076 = -0.59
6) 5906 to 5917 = 0.69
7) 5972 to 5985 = 0.10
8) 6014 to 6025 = 0.39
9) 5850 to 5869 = 0.89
